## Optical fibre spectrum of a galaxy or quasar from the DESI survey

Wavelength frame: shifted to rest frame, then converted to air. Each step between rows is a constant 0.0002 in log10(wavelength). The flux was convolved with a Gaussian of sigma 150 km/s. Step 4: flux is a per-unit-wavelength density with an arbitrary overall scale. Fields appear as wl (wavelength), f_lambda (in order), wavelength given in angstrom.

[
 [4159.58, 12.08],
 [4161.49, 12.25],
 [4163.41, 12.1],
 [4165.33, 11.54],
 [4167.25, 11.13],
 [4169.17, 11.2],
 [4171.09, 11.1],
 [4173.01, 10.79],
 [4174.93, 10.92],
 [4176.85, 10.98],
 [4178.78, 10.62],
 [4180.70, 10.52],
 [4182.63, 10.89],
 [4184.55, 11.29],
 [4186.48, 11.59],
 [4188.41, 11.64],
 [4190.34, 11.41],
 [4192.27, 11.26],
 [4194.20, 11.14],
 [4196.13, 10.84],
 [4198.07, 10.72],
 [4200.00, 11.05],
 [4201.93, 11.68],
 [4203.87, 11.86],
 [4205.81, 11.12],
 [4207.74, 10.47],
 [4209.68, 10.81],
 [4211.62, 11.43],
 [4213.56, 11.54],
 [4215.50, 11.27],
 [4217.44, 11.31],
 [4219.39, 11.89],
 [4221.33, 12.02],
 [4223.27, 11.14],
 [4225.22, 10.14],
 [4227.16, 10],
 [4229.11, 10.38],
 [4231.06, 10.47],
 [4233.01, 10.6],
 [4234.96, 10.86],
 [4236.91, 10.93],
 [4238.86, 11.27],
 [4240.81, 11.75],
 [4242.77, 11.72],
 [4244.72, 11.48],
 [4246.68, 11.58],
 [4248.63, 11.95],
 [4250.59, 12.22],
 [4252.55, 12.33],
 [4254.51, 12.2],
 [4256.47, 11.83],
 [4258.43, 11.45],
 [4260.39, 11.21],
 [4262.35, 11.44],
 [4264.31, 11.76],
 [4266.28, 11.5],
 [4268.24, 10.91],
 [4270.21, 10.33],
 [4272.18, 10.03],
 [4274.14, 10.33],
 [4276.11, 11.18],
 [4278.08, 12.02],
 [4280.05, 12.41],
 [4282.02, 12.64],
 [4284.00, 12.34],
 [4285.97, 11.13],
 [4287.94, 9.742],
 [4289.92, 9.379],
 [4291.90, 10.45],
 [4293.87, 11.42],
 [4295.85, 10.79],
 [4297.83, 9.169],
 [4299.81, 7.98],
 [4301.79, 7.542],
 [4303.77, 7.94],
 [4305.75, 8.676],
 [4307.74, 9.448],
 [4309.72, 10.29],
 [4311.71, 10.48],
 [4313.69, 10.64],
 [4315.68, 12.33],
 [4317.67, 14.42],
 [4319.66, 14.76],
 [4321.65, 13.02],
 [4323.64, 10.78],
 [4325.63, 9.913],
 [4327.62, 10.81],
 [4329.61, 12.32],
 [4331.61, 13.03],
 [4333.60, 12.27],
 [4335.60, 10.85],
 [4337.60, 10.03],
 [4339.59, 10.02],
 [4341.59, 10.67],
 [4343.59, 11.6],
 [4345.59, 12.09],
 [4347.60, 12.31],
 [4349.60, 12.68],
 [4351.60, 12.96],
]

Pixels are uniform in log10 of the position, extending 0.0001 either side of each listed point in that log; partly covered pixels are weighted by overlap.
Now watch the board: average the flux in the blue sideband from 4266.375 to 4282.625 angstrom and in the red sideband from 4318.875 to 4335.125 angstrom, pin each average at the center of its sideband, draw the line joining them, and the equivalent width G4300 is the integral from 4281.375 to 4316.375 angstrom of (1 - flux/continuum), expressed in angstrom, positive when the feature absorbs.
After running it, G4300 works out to 4.5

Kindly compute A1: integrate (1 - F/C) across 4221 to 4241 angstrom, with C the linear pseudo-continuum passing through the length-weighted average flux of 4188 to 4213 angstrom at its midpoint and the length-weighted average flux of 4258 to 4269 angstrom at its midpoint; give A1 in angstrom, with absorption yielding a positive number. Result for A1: 0.9 angstrom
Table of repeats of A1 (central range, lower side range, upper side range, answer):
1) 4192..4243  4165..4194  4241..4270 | 1.3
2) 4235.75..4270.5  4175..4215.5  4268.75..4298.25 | -1.8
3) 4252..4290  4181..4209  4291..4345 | -1.3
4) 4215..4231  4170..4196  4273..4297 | 0.2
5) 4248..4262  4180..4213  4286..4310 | -2.3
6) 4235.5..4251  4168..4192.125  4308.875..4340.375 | -0.3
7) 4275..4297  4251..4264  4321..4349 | 0.8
